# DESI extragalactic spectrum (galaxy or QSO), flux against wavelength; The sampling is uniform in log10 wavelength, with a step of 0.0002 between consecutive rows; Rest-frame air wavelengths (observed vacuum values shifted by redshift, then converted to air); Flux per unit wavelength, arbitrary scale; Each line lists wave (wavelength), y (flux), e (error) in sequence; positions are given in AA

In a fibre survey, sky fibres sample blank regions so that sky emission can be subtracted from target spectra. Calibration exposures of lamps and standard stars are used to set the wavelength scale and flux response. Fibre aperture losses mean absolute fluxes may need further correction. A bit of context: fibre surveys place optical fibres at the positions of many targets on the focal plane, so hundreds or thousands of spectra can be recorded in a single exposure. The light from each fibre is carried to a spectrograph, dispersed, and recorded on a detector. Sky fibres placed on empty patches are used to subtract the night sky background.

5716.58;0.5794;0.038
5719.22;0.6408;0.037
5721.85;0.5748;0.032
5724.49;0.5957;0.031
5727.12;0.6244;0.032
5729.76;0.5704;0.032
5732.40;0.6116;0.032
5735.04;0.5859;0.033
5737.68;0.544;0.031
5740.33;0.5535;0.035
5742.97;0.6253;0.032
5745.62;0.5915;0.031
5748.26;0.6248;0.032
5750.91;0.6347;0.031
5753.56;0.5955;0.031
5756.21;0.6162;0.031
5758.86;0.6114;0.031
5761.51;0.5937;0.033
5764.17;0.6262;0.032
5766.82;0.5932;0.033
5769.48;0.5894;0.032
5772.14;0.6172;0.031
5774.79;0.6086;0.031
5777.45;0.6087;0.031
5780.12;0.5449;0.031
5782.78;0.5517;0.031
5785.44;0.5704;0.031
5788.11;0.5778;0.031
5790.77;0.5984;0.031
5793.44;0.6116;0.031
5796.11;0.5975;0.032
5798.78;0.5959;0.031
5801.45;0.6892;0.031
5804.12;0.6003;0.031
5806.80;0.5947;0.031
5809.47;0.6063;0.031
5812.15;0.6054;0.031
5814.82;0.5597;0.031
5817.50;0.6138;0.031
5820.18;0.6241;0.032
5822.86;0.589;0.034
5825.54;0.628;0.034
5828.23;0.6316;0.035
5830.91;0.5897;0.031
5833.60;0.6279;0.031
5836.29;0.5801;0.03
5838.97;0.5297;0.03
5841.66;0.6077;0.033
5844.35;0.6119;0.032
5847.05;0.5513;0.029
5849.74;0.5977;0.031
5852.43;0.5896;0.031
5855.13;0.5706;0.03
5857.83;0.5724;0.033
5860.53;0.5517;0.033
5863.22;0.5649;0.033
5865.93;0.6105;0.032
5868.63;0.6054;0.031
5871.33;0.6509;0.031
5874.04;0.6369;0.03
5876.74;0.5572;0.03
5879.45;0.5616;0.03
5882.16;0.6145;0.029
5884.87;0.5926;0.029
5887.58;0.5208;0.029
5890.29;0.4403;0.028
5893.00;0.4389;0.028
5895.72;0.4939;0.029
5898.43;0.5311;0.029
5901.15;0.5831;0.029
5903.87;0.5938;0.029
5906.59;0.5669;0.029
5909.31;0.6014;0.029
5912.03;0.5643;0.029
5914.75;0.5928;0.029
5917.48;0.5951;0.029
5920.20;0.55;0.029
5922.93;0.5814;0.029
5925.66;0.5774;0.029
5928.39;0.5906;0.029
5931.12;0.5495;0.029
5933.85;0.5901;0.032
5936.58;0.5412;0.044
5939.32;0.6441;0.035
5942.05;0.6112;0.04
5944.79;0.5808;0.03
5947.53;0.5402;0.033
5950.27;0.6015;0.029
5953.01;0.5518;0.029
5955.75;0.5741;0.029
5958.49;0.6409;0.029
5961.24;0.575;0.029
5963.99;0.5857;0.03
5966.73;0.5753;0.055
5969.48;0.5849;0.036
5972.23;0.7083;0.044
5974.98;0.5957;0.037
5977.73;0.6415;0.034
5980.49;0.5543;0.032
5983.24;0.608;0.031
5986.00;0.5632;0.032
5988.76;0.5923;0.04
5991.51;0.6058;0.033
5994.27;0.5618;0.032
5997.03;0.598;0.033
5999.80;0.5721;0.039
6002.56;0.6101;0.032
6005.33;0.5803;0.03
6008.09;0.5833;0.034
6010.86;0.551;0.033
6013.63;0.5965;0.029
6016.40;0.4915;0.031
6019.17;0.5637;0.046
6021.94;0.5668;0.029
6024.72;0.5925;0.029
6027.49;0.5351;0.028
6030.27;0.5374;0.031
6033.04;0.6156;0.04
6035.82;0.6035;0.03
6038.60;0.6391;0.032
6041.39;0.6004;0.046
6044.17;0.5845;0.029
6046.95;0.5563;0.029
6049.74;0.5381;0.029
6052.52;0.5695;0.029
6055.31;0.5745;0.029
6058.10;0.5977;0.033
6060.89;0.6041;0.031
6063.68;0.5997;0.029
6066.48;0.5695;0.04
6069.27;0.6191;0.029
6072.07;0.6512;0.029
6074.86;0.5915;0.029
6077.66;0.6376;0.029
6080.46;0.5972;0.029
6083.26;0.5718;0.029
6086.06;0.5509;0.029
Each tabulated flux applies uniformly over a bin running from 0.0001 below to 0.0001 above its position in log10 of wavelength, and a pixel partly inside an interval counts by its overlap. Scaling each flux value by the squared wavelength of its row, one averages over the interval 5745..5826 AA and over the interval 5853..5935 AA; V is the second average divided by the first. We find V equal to 0.98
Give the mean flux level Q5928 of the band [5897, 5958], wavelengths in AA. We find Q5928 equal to 0.579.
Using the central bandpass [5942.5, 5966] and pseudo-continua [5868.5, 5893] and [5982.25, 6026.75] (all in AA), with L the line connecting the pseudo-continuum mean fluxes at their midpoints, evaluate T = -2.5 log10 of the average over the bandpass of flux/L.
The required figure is -0.02 mag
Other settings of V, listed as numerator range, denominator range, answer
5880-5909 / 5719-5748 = 0.97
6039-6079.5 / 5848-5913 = 1.11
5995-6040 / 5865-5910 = 1.07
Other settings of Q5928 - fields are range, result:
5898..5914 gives 0.577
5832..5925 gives 0.572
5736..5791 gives 0.594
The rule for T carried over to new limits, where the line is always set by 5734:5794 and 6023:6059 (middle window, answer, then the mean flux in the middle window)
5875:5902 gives 0.10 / 0.534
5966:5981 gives -0.06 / 0.614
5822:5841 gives -0.01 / 0.597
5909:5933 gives 0.02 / 0.577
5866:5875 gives -0.07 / 0.628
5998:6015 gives 0.00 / 0.582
